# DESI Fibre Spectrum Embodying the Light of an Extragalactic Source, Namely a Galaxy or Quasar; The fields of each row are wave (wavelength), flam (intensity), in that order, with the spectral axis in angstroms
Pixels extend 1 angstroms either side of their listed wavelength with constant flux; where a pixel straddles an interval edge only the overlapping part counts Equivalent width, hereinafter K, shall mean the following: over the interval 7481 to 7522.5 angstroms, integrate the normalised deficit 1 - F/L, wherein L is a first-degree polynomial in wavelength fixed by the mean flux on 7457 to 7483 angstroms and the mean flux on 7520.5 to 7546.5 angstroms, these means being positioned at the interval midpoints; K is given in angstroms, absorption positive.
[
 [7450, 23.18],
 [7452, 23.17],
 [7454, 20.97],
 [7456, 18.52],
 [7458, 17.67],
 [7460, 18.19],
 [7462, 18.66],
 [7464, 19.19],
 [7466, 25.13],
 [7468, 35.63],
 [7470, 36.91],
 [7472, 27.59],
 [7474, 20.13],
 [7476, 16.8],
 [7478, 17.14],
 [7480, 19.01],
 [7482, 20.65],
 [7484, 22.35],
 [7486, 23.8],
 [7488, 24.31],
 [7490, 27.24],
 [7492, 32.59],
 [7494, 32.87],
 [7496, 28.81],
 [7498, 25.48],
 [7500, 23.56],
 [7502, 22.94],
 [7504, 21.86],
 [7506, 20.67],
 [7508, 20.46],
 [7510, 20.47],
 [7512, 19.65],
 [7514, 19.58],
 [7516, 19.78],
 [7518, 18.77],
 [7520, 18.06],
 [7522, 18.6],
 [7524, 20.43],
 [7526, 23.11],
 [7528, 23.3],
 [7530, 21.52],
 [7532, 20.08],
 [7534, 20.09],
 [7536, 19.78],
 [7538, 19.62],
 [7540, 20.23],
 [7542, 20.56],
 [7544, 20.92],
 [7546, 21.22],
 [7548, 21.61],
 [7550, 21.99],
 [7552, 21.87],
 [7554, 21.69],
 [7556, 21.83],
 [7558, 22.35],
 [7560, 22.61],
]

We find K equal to -2.7 angstroms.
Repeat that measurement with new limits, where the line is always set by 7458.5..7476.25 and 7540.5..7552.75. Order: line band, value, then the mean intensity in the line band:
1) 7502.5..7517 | 1.5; 20.4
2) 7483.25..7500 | -2.6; 27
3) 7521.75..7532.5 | 0.3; 21.4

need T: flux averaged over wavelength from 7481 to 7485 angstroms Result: 21.5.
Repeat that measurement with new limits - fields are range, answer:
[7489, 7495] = 30.9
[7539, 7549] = 20.9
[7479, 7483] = 19.8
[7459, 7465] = 18.7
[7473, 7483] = 18.7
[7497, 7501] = 24.5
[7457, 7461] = 17.9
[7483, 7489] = 23.5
